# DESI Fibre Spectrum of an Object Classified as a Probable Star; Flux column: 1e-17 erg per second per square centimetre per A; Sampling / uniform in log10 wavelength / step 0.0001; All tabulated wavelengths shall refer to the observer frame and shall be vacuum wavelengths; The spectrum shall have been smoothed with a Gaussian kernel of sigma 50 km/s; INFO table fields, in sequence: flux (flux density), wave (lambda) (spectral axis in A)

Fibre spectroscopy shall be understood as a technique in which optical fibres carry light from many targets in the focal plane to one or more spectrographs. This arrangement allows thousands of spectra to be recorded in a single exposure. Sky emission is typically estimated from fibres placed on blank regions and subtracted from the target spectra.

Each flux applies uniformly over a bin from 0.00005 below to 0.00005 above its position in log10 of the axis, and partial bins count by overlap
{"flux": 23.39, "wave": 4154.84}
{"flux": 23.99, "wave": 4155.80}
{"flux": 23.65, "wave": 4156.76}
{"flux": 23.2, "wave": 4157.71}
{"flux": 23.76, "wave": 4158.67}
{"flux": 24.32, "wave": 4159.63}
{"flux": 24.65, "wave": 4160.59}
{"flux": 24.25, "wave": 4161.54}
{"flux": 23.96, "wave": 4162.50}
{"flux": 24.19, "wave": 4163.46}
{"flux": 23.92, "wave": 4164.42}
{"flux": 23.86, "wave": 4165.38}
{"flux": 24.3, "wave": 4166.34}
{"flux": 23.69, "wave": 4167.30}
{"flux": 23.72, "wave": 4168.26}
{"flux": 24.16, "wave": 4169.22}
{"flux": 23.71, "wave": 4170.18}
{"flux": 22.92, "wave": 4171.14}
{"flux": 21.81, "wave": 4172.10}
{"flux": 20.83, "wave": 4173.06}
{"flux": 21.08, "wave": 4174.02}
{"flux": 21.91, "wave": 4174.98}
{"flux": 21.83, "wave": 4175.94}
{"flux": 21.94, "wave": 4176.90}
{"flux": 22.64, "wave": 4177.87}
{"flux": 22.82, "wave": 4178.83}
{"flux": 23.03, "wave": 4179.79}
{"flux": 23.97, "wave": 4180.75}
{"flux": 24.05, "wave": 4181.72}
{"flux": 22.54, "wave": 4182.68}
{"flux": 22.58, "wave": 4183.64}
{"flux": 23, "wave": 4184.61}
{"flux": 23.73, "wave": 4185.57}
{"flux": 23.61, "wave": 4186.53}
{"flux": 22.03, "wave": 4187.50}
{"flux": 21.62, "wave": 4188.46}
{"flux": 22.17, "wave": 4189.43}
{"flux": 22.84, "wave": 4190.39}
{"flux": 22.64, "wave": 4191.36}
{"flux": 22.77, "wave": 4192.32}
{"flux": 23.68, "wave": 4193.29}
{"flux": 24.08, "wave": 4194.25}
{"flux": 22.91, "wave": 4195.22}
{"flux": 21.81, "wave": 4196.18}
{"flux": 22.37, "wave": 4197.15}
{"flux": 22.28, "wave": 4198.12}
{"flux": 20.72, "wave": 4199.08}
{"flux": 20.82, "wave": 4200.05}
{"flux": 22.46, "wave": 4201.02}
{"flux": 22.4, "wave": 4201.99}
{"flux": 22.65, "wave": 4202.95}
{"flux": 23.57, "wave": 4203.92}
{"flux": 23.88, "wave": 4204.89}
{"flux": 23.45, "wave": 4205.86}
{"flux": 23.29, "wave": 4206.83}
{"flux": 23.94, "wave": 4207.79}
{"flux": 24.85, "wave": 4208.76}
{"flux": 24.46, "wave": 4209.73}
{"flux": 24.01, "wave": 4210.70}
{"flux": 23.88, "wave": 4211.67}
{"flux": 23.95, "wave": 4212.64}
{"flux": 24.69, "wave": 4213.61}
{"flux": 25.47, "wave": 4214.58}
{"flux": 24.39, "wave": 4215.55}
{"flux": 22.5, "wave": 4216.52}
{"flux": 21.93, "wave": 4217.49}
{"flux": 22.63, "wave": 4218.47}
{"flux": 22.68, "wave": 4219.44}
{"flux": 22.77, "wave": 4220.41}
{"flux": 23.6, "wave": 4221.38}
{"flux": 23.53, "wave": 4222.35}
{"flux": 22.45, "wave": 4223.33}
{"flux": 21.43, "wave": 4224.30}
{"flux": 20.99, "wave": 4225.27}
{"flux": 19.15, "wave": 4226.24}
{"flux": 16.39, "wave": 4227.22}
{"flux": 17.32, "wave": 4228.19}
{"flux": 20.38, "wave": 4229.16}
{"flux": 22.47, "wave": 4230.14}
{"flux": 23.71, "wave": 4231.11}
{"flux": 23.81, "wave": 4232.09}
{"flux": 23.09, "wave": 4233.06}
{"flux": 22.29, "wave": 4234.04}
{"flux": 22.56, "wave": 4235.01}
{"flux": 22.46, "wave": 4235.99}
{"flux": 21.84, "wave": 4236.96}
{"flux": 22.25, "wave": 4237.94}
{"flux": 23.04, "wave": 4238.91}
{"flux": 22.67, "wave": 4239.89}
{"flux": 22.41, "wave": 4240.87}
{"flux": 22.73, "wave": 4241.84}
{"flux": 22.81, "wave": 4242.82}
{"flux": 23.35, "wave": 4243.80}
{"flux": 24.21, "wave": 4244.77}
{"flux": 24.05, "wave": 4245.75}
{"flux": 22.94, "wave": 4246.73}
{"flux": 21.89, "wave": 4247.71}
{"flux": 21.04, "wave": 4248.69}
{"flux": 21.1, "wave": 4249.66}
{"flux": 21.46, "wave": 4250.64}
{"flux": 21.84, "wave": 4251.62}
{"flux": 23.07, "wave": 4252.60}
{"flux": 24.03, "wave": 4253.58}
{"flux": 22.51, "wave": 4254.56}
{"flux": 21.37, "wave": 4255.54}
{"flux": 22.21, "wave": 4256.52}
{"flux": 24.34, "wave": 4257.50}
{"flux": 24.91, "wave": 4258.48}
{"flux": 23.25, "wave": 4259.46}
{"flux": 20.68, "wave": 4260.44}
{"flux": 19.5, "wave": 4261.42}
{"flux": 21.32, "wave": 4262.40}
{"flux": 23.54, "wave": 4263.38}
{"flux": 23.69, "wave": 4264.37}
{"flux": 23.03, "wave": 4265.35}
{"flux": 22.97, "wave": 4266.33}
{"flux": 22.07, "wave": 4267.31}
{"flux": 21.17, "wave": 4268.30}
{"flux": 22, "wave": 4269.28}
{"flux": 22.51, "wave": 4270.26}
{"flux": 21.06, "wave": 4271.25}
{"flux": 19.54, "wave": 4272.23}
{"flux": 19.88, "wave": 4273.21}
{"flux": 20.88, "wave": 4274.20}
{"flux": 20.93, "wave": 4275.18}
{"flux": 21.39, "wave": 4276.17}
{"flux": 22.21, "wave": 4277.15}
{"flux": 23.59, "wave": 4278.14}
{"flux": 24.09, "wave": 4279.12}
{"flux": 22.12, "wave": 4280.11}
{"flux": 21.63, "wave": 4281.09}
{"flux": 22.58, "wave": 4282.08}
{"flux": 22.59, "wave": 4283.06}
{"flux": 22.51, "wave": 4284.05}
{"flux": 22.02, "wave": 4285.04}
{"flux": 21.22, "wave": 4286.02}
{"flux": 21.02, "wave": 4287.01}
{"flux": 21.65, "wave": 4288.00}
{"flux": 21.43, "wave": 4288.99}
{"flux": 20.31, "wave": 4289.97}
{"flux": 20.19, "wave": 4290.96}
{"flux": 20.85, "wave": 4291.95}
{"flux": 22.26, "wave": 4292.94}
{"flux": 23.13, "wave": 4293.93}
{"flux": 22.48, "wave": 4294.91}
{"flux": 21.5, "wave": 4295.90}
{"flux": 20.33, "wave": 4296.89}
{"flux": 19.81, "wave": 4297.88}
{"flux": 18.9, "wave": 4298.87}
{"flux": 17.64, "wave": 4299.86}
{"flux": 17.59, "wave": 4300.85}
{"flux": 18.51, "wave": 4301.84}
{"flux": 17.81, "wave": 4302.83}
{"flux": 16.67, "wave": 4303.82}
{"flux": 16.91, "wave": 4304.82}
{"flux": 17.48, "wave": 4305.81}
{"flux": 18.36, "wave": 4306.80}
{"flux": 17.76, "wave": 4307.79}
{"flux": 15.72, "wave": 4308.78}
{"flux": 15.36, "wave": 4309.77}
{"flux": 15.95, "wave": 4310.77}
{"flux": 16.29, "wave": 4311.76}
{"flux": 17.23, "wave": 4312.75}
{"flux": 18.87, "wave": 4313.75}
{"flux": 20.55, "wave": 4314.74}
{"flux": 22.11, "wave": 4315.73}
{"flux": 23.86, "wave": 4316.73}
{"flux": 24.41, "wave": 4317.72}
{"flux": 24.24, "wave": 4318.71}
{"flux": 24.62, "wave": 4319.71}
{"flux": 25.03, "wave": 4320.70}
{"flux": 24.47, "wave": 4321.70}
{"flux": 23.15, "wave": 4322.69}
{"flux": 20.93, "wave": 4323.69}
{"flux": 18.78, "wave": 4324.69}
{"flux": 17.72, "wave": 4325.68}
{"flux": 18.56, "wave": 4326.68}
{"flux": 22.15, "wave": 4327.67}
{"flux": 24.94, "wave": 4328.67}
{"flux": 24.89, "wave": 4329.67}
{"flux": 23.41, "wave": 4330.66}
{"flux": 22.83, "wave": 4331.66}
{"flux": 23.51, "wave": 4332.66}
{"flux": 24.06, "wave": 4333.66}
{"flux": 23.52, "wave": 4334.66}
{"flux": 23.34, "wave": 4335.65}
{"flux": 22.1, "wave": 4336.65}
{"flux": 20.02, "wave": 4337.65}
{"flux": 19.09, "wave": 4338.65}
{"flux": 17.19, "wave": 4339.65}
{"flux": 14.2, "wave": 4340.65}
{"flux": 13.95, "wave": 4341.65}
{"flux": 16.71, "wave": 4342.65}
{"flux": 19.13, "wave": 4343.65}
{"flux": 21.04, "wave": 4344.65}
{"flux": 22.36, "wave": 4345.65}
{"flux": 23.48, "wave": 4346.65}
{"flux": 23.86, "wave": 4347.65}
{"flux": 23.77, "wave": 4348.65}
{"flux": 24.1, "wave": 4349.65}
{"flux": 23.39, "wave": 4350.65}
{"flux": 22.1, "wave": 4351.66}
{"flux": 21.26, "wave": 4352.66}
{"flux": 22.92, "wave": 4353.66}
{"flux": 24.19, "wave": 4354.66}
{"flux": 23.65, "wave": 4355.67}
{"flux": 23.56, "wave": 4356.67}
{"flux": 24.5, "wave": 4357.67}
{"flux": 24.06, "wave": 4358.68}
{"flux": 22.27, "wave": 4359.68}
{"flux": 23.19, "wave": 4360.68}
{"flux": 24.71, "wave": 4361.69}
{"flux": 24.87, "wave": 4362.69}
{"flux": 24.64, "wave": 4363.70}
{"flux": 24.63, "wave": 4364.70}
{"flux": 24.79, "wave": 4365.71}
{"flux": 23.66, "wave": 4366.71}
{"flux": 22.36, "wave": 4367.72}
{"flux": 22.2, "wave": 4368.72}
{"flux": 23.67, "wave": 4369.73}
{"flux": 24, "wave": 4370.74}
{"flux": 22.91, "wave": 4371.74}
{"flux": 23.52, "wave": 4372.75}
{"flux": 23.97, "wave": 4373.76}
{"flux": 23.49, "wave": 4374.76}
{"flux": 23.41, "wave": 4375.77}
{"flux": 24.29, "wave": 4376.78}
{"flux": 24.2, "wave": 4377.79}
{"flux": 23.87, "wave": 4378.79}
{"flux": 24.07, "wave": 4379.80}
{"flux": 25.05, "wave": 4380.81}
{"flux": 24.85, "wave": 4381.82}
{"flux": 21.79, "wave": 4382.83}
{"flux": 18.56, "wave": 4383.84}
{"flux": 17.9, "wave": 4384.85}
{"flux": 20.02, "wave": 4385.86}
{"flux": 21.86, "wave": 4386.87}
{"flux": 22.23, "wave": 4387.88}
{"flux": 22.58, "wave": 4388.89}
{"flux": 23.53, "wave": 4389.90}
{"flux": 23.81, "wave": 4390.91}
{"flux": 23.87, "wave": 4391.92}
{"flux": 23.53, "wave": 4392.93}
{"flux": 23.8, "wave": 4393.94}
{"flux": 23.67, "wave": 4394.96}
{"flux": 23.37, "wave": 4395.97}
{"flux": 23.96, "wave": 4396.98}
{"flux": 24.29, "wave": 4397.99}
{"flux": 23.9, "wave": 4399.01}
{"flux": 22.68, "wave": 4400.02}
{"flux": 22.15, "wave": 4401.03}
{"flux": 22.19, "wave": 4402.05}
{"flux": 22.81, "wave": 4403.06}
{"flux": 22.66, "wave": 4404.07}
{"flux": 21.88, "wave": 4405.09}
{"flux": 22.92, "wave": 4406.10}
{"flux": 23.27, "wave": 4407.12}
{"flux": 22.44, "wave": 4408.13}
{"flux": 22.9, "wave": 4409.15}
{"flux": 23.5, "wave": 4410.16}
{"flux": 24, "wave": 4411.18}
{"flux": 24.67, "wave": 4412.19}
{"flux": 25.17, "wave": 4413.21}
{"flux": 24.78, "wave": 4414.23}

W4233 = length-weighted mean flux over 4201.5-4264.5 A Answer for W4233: 22.6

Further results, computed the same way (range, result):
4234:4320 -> 21.3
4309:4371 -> 21.9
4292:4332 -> 20.3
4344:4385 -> 23.3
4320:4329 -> 21.8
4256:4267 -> 22.7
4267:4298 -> 21.6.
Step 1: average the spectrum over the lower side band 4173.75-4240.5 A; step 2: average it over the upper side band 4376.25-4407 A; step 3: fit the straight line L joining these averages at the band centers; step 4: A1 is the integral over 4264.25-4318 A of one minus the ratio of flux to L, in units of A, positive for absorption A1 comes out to 5.3 A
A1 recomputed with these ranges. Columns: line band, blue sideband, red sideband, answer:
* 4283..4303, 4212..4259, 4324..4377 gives 1.6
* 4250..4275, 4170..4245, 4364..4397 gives 0.8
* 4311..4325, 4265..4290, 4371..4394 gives 0.4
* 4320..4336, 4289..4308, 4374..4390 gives -1.6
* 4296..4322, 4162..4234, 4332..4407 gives 3.7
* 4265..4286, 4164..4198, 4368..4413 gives 0.9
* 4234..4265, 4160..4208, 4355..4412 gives 0.7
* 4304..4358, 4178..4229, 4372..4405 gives 4.4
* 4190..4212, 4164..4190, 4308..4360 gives -0.4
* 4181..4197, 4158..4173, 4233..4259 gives 0.4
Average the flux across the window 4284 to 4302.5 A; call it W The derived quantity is 20.6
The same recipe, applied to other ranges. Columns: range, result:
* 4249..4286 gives 22.1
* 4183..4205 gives 22.6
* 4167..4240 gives 22.6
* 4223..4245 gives 21.9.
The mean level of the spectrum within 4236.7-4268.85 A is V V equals 22.5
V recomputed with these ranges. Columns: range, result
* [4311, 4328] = 21.3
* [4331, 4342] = 20.5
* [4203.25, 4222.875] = 23.7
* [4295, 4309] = 18.4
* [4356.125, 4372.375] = 23.8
